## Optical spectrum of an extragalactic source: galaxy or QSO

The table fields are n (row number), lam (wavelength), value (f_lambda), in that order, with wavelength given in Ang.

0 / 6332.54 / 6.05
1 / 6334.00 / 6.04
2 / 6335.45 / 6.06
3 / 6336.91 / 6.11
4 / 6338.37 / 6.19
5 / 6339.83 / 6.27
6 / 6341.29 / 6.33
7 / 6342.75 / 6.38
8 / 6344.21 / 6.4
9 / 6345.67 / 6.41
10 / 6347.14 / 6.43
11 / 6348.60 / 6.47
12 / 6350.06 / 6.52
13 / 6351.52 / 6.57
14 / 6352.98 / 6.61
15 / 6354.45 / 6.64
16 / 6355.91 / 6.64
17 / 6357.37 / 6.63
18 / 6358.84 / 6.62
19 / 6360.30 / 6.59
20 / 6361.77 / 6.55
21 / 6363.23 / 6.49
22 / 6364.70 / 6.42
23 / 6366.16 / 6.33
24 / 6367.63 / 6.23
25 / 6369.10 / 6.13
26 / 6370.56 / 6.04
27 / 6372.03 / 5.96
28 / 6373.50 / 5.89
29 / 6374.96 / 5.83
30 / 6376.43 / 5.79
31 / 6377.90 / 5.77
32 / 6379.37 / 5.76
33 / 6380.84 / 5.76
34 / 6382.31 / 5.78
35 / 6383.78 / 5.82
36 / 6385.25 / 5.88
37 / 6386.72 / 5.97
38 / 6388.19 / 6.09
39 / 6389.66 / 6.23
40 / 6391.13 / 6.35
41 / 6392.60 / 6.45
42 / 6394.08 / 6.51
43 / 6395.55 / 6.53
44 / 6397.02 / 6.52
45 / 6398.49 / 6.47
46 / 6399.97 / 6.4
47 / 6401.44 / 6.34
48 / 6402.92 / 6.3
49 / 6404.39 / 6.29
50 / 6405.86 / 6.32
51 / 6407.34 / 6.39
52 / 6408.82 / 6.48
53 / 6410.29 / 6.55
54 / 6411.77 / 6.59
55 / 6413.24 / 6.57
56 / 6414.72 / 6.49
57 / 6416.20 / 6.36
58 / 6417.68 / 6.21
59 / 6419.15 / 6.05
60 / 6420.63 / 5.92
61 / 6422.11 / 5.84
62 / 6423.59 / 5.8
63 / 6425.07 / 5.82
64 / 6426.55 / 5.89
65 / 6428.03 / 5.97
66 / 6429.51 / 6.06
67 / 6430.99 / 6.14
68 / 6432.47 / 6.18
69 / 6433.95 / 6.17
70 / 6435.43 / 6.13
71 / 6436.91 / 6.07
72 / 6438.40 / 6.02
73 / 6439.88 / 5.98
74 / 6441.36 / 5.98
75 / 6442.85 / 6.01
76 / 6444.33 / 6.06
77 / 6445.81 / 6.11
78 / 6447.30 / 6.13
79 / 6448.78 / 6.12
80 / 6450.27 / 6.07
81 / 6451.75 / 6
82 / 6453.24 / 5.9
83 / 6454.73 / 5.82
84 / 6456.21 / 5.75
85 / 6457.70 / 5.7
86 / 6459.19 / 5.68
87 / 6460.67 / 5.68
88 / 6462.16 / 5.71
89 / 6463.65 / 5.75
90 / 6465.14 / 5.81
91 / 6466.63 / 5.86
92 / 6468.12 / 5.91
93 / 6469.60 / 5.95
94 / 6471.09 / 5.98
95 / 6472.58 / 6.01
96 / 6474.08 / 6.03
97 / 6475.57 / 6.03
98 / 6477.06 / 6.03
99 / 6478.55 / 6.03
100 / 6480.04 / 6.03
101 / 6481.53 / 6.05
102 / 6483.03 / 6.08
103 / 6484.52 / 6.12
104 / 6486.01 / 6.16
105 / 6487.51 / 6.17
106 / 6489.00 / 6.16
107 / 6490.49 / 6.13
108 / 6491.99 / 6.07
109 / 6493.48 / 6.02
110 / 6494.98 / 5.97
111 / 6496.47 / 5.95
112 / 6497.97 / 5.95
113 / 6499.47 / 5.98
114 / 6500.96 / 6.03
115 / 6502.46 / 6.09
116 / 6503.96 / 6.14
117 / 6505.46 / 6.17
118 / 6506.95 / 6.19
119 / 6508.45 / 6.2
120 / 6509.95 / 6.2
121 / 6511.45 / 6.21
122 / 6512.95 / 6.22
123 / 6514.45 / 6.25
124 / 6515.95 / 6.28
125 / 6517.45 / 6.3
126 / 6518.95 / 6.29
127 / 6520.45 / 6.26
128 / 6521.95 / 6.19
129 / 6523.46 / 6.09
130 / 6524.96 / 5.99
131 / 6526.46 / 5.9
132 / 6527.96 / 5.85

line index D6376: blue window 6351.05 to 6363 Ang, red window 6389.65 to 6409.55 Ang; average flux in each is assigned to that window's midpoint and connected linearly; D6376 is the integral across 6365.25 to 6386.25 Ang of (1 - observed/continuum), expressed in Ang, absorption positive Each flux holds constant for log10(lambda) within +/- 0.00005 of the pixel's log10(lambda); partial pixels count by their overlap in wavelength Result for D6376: 1.88 Ang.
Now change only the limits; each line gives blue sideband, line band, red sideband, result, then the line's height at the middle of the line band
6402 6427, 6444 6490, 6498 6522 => 1.8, 6.2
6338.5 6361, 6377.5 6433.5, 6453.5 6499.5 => 0.6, 6.26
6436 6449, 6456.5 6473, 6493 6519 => 0.7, 6.08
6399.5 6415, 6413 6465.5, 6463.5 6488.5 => 2.0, 6.23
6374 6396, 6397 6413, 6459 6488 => -1.1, 6.01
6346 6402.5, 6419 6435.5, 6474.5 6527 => 0.6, 6.2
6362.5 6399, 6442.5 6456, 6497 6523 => 0.3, 6.15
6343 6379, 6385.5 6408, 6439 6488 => -0.5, 6.2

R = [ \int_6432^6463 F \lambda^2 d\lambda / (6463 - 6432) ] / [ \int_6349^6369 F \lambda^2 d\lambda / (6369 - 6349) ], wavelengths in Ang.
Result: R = 0.94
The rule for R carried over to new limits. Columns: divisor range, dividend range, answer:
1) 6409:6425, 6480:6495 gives 1.00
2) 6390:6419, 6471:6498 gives 0.97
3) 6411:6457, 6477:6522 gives 1.03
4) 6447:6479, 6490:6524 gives 1.05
